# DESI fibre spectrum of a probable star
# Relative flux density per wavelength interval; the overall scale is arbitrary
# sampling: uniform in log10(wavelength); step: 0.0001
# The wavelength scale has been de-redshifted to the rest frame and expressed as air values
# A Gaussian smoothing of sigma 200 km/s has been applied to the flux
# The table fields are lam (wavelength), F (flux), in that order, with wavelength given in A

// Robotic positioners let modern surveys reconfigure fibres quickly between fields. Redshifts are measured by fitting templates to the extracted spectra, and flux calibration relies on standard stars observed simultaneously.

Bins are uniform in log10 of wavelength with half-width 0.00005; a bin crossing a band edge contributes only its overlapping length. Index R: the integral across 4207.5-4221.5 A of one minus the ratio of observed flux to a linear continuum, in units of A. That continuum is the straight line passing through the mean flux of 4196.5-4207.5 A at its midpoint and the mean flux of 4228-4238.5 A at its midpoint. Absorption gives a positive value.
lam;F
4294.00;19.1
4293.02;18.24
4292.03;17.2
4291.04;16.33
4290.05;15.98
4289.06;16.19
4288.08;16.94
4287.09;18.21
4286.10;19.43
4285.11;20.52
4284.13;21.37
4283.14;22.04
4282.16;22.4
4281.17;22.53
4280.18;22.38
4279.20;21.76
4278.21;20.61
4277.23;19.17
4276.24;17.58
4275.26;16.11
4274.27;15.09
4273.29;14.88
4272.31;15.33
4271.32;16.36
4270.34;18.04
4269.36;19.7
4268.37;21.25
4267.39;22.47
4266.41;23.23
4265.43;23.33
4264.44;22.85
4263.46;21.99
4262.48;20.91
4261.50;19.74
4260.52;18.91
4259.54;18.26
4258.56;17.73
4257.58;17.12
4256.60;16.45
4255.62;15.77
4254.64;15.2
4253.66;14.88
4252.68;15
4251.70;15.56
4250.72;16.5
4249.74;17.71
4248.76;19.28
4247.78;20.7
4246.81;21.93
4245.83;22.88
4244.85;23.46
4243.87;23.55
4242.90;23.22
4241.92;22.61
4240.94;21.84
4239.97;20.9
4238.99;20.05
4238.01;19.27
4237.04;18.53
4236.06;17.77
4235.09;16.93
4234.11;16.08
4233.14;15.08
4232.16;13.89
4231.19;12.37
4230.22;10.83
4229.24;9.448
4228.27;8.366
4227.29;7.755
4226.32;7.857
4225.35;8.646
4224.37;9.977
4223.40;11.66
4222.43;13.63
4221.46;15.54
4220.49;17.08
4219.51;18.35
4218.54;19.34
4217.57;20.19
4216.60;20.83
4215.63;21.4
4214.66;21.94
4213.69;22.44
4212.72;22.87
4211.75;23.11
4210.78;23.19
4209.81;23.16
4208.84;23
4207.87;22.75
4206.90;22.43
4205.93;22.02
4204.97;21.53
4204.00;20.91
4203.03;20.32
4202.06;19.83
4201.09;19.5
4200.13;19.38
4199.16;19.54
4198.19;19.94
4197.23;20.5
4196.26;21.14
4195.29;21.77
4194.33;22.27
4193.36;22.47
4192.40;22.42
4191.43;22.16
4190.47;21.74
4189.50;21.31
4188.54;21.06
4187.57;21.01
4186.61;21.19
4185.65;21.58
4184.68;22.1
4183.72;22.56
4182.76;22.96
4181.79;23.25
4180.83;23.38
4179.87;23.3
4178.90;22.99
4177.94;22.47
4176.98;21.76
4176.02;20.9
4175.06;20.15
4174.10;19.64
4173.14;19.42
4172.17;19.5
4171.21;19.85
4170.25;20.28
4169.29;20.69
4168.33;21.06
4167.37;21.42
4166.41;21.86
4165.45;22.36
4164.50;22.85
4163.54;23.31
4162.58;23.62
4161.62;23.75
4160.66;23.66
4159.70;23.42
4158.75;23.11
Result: -2.3 A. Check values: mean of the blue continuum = 20.6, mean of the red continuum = 14.5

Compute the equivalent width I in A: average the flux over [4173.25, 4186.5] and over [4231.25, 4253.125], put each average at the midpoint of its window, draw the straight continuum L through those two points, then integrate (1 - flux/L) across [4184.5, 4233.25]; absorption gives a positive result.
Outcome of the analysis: 4.85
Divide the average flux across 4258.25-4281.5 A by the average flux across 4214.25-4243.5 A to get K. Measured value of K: 1.2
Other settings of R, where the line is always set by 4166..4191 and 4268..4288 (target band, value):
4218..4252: 6.0 A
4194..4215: -0.7 A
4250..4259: 1.7 A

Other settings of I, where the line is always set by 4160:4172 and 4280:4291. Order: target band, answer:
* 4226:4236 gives 4.11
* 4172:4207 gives 0.28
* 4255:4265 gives 0.57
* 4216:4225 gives 2.01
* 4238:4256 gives 0.77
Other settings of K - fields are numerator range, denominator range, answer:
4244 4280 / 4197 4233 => 1.07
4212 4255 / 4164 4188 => 0.80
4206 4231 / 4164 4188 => 0.79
